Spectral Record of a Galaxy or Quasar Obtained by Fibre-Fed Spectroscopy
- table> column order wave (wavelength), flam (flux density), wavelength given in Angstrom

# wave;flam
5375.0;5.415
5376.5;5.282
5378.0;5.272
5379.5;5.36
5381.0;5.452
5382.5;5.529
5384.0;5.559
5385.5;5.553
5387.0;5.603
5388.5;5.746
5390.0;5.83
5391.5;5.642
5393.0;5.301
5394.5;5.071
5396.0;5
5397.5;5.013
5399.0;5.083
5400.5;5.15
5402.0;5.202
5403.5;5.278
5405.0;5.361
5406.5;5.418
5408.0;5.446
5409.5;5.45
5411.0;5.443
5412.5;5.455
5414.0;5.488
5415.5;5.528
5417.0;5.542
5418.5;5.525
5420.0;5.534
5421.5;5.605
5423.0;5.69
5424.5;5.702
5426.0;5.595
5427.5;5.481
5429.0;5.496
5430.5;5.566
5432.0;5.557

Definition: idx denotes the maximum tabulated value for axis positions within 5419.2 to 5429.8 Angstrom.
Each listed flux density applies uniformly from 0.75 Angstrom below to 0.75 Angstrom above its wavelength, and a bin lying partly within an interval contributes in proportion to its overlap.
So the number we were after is 5.702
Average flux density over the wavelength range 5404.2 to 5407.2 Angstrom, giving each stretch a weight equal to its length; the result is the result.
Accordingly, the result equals 5.39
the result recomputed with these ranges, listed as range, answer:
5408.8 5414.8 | 5.46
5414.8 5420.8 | 5.53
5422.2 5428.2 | 5.62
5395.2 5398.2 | 5.01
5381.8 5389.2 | 5.6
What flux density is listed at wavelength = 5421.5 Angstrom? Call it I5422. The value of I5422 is 5.605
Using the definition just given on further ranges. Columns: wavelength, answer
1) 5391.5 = 5.642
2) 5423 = 5.69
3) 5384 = 5.559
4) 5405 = 5.361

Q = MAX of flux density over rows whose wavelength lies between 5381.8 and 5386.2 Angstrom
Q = 5.559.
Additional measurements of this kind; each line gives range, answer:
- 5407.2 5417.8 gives 5.542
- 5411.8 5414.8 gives 5.488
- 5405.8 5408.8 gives 5.446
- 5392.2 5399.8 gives 5.301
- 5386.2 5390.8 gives 5.83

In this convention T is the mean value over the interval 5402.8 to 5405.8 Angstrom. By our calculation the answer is 5.32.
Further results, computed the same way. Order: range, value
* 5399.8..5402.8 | 5.18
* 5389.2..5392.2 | 5.74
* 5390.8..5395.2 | 5.34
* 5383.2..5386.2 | 5.56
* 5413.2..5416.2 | 5.51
